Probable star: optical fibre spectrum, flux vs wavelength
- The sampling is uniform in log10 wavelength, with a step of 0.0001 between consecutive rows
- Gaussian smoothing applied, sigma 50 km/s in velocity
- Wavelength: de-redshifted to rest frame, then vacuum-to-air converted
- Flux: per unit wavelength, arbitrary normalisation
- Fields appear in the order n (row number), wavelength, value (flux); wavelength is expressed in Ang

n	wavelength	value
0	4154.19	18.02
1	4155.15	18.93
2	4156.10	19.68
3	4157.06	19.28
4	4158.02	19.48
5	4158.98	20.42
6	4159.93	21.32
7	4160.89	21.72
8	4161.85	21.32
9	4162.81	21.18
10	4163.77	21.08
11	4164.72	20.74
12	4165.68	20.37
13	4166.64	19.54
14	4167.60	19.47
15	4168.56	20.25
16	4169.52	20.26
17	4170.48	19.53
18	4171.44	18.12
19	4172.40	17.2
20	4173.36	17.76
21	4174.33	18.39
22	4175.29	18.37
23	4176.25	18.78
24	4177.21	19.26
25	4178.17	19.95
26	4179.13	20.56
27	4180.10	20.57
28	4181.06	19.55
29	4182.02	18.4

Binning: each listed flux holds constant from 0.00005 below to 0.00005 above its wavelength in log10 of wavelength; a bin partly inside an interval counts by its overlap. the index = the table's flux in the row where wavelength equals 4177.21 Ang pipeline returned 19.26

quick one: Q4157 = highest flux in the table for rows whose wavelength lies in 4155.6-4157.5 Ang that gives 19.68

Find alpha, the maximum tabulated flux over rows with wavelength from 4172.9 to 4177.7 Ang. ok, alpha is 19.26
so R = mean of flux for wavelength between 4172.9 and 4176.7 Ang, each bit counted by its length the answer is 18.3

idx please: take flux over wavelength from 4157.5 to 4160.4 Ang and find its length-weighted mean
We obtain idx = 20.4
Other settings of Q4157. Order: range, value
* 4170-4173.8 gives 19.53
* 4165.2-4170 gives 20.37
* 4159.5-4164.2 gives 21.72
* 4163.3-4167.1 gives 21.08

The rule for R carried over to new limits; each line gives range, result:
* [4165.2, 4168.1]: 19.8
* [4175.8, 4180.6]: 19.8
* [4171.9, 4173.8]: 17.5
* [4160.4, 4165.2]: 21.2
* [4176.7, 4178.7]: 19.7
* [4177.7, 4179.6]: 20.3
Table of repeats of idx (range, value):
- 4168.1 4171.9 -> 19.5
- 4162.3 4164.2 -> 21.1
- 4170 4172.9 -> 18.3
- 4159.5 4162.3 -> 21.4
